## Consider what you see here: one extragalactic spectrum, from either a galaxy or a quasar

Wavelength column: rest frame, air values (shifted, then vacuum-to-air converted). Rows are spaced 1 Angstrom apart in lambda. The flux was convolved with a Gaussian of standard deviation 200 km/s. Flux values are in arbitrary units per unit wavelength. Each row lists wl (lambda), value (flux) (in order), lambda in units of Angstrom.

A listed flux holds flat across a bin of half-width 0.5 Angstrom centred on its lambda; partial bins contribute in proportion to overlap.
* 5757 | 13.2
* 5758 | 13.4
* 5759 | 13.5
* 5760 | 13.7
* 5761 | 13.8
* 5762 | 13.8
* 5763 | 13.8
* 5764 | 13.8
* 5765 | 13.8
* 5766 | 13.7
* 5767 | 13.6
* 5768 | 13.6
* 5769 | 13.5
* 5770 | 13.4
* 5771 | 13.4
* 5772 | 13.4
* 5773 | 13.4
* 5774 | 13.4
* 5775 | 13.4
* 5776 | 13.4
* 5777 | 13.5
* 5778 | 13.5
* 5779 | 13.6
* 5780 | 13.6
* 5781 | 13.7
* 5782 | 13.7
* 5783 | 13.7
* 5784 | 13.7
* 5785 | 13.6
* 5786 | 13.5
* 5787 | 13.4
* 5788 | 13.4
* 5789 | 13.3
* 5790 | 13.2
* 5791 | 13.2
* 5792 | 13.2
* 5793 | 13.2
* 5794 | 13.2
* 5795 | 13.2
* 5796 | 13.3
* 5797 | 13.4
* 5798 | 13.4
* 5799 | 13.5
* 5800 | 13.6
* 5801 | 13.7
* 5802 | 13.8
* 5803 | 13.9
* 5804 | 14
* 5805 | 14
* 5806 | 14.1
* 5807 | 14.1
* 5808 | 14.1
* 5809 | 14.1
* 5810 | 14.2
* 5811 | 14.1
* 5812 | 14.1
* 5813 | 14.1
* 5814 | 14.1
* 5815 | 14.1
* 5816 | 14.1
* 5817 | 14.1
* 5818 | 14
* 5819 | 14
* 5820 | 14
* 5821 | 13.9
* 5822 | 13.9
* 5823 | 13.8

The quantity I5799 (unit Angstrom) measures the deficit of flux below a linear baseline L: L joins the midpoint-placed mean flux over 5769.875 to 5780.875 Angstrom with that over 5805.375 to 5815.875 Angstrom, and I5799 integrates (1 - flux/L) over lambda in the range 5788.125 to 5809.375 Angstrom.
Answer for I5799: 0.5 Angstrom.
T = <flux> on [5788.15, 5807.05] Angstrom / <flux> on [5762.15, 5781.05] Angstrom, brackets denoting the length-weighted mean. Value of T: 1.0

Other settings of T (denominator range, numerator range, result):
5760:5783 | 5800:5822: 1.03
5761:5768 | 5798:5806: 1.00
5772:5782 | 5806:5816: 1.04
